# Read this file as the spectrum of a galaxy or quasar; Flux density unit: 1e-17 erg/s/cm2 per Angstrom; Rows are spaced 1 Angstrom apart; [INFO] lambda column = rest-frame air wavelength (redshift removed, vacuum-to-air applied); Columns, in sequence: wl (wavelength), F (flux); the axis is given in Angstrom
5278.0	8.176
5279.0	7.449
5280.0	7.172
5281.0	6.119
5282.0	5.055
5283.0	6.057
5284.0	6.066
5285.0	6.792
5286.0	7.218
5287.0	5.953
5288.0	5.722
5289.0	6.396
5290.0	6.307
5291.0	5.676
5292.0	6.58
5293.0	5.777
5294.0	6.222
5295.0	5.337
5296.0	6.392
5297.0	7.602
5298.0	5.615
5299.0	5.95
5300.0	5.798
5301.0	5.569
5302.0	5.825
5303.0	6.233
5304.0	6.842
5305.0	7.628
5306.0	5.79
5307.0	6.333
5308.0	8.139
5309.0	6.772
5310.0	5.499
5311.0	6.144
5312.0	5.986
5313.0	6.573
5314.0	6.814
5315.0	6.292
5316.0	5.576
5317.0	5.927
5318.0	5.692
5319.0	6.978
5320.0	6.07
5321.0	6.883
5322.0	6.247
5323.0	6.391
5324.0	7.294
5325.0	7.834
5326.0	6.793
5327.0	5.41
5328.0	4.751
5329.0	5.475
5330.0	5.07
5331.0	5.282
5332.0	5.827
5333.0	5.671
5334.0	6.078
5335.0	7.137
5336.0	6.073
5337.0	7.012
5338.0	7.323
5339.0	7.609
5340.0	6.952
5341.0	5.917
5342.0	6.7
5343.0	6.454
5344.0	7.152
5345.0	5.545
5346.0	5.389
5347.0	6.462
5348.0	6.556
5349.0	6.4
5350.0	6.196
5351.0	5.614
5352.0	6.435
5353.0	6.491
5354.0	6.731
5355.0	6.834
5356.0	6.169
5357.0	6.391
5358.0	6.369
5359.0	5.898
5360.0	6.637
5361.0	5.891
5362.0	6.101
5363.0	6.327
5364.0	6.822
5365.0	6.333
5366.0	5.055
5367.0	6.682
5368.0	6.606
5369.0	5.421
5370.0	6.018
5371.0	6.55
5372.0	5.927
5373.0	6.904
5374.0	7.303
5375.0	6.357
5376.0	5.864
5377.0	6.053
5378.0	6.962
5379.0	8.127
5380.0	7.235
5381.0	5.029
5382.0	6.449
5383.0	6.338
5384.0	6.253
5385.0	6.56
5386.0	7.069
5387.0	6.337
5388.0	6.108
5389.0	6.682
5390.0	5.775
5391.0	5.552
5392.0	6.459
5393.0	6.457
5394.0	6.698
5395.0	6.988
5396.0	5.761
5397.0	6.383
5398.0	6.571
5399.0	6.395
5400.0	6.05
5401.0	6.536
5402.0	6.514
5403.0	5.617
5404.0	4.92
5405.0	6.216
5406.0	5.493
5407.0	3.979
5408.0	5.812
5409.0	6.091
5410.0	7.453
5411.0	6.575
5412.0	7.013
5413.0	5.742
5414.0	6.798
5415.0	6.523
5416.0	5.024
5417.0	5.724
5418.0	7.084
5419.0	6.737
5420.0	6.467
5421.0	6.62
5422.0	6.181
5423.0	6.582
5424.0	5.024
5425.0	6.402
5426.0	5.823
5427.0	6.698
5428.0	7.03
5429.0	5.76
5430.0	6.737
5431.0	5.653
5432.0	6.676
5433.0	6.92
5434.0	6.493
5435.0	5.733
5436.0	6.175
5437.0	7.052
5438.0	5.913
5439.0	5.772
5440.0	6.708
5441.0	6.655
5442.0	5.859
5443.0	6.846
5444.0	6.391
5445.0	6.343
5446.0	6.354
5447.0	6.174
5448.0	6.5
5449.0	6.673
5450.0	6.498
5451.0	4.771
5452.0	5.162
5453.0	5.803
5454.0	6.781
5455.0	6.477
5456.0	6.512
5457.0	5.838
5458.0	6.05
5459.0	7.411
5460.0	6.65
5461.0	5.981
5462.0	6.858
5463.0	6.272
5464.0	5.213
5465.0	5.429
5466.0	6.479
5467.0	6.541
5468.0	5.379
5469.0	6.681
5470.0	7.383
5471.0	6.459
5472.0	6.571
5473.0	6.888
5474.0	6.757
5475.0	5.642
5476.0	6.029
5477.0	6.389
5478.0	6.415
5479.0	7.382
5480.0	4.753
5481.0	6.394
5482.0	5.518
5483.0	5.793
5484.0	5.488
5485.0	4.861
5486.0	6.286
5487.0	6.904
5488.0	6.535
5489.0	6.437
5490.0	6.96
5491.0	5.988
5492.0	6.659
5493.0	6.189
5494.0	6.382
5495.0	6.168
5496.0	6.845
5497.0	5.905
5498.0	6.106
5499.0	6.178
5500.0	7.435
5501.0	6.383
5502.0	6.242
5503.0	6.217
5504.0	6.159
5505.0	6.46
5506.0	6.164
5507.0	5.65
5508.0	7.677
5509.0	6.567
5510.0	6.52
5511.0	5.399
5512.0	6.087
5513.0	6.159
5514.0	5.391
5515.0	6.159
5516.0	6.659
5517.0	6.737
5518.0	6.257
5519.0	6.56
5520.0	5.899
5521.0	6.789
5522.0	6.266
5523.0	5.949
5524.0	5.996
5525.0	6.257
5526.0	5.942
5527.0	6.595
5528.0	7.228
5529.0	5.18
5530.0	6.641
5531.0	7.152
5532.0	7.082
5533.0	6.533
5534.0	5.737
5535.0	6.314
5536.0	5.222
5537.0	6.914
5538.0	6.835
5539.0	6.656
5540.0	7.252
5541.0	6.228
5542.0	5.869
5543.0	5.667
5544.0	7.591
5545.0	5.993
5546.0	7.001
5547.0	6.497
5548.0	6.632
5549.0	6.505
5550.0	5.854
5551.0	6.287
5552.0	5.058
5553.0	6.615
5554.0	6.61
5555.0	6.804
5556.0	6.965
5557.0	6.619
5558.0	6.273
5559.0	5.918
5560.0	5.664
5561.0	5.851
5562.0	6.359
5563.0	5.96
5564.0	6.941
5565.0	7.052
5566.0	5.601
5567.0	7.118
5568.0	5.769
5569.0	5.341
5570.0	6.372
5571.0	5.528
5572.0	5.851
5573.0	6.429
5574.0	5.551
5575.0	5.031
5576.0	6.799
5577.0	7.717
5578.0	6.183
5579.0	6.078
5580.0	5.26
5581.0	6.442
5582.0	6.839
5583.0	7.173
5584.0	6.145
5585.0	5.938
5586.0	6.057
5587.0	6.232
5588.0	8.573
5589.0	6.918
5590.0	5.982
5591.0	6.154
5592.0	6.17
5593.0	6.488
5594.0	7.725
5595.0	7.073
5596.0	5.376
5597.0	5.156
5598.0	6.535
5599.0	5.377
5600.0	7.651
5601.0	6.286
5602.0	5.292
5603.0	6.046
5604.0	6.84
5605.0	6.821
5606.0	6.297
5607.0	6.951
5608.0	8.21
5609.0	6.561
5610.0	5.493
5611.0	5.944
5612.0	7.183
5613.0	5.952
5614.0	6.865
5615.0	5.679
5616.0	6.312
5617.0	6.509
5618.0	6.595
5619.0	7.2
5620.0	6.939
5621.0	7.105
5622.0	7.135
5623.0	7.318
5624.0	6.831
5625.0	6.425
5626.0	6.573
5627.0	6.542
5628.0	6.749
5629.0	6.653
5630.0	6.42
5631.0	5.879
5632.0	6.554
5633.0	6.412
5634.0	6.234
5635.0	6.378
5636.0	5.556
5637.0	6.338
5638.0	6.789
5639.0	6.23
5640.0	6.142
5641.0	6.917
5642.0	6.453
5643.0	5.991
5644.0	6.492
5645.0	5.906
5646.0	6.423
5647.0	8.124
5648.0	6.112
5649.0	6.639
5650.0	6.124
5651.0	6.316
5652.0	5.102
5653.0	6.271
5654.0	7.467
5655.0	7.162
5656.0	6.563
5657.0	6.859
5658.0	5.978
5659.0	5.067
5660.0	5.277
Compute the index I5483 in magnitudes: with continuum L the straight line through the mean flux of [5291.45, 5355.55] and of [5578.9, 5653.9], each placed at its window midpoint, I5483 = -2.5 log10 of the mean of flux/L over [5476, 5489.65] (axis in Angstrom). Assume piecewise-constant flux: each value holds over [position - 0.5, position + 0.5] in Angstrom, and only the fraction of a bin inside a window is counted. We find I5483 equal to 0.052 mag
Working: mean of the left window 6.31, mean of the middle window 6.1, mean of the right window 6.47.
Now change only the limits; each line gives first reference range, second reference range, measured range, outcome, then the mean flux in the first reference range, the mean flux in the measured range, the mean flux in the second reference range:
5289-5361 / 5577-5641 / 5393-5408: 0.058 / 6.3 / 6.02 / 6.49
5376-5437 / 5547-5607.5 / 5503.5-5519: 0.005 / 6.29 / 6.28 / 6.32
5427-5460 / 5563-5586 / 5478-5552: -0.008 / 6.31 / 6.31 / 6.22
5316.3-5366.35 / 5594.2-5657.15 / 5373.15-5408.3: 0.011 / 6.29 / 6.26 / 6.49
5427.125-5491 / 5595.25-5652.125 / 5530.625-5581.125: 0.012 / 6.27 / 6.3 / 6.45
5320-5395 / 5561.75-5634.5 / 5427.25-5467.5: 0.017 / 6.35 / 6.28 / 6.44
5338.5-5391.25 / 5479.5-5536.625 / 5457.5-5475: -0.018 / 6.37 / 6.39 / 6.25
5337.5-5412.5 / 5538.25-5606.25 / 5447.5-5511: 0.011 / 6.33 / 6.27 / 6.34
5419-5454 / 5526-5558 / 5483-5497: 0.018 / 6.26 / 6.25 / 6.45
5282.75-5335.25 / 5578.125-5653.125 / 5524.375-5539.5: -0.003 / 6.23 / 6.42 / 6.46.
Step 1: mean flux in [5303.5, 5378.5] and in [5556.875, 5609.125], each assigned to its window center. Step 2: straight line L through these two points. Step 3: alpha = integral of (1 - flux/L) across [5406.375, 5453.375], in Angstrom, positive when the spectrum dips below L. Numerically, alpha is 0.82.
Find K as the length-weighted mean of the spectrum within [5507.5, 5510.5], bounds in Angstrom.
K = 6.92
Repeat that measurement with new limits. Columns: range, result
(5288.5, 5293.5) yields 6.15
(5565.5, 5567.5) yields 6.36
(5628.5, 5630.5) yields 6.54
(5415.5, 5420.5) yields 6.21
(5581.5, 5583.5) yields 7.01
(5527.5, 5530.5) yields 6.35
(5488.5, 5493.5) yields 6.45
